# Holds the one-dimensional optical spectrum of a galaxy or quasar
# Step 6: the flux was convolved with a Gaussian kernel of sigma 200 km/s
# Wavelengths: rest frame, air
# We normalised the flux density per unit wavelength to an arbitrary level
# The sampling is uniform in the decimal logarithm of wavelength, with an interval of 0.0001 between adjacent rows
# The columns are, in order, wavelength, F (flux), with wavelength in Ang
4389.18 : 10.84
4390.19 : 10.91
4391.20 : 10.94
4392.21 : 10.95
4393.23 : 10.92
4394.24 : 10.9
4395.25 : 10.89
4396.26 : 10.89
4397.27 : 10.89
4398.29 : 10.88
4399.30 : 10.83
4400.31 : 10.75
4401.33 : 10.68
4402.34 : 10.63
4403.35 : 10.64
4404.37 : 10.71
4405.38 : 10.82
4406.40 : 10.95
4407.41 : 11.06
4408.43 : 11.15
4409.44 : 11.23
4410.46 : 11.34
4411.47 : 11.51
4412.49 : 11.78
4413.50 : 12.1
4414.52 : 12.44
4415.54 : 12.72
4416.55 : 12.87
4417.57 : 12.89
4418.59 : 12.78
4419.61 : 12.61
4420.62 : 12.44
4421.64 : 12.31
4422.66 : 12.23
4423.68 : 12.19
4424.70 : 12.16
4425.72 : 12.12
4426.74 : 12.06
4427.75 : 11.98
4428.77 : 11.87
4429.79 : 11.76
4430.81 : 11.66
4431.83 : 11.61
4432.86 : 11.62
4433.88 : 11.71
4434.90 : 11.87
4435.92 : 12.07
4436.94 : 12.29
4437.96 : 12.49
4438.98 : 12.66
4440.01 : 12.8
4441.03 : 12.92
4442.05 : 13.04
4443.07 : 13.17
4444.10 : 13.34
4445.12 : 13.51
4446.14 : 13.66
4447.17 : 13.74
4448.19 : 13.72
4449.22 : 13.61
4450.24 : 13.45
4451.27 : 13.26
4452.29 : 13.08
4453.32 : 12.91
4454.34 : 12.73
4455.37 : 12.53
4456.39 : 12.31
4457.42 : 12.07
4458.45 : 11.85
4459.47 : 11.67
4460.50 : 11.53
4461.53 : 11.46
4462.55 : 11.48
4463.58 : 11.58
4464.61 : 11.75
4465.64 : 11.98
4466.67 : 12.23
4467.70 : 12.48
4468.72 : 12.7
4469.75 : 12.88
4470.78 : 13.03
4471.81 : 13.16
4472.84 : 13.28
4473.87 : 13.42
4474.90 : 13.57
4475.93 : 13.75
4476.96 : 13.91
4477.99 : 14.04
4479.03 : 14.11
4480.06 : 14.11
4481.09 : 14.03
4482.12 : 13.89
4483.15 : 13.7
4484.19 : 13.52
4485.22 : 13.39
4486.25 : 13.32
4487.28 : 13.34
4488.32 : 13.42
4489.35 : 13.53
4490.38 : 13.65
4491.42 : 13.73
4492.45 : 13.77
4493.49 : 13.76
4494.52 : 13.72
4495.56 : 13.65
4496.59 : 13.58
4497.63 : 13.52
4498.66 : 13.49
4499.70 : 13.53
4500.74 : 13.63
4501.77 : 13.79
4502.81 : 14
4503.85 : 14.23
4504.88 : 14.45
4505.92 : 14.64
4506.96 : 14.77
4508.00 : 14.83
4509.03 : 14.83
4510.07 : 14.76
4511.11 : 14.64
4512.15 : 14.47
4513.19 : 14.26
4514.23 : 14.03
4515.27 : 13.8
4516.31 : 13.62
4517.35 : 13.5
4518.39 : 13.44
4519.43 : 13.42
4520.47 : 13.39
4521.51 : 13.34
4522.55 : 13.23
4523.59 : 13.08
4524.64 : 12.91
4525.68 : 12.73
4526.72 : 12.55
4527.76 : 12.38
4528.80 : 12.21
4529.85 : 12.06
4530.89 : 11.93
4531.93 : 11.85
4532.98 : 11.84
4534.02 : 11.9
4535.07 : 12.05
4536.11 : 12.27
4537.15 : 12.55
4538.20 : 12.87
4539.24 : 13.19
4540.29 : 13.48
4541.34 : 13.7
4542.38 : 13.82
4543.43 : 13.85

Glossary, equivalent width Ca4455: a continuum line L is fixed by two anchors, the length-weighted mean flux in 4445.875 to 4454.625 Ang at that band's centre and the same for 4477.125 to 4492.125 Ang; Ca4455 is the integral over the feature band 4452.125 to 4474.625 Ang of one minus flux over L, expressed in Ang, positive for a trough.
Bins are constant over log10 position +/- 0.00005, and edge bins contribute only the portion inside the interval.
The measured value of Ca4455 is 1.9 Ang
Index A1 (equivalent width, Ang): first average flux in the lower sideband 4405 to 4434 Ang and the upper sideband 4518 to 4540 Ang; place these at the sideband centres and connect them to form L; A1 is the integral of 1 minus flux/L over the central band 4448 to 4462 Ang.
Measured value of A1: -0.5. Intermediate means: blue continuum 11.9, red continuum 12.6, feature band 12.6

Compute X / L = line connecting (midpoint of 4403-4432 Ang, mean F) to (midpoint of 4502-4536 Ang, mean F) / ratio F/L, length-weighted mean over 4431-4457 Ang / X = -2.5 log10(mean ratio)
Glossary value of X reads -0.04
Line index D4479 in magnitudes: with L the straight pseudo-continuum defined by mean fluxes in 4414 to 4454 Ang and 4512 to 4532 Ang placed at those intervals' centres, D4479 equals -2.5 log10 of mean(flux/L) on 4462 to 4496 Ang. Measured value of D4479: -0.03 mag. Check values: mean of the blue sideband 12.6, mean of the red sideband 13.1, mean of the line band 13.3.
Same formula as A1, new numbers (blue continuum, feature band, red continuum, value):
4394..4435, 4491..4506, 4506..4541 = -1.1 Ang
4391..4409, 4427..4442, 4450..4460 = -0.2 Ang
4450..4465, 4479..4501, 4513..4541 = -2.0 Ang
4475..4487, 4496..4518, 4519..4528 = -1.3 Ang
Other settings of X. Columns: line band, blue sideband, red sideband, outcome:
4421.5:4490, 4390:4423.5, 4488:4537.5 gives -0.03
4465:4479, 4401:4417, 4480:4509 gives 0.01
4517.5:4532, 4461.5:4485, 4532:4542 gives -0.01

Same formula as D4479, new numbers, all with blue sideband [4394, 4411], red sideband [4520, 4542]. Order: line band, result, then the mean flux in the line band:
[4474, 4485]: -0.16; 13.8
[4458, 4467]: 0.00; 11.7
